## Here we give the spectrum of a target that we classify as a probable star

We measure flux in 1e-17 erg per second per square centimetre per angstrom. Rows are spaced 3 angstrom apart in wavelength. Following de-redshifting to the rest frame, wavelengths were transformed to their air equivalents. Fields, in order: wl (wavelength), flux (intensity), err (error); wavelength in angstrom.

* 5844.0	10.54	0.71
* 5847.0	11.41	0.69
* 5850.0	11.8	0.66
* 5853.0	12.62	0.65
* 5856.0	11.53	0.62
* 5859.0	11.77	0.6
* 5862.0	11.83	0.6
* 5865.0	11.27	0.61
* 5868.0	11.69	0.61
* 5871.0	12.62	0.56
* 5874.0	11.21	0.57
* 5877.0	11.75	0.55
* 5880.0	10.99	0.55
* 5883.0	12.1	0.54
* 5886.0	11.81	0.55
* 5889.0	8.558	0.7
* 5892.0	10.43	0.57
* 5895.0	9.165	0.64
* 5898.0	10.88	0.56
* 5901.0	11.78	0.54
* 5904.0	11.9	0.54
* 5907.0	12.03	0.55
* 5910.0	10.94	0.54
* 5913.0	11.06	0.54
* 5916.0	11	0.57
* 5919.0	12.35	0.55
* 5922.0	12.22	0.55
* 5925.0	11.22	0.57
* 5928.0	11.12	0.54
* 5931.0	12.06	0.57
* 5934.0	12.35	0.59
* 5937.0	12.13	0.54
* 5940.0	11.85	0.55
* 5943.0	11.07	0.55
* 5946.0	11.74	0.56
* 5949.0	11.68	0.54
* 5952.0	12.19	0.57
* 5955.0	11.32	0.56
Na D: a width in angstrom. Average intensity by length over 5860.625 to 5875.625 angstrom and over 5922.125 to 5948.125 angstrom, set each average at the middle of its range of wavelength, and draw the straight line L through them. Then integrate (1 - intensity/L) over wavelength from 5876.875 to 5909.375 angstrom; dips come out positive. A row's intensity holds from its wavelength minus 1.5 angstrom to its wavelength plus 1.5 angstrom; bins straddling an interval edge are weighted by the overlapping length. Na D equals 2.0 angstrom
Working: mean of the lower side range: 11.7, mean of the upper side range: 11.7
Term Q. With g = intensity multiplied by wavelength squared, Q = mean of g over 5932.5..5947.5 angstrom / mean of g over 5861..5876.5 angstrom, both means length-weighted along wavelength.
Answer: 1.03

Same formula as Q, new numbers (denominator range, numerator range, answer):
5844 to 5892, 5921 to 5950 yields 1.05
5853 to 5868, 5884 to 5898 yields 0.88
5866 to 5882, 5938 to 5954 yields 1.03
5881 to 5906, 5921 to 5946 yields 1.10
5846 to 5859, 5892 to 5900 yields 0.87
